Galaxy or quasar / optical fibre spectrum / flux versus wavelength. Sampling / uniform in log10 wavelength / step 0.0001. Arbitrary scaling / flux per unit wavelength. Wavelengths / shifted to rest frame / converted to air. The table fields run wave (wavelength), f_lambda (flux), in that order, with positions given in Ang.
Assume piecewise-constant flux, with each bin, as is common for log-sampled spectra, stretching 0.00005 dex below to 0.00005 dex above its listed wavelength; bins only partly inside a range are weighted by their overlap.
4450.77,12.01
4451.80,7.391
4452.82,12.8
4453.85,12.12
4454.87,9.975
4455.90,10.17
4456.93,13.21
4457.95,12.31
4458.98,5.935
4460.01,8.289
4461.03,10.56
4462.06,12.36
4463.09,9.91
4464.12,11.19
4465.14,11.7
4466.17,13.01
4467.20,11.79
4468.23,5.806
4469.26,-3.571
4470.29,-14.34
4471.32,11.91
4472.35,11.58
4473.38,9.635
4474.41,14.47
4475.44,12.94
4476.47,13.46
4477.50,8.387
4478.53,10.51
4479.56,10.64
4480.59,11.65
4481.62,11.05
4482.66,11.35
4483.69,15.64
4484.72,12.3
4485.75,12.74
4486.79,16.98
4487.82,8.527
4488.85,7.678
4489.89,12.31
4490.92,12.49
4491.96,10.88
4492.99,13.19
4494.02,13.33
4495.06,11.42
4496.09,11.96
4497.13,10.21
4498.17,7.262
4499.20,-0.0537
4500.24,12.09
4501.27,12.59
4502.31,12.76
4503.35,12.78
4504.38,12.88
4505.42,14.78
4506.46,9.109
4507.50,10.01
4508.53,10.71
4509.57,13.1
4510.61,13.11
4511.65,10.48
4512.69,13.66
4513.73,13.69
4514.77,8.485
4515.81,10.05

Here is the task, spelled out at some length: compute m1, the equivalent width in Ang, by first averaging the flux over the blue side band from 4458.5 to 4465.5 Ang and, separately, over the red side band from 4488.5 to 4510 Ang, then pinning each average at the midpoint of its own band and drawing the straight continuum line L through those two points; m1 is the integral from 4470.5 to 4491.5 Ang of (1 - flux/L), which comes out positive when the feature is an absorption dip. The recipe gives -1.8 Ang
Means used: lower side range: 9.98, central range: 11.4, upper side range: 11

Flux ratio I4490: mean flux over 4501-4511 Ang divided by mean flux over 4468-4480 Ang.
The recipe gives 1.59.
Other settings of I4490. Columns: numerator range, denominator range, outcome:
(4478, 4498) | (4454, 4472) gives 1.41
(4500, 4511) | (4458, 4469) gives 1.24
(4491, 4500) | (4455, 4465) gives 0.95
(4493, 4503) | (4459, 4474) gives 1.32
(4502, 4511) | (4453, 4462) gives 1.15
